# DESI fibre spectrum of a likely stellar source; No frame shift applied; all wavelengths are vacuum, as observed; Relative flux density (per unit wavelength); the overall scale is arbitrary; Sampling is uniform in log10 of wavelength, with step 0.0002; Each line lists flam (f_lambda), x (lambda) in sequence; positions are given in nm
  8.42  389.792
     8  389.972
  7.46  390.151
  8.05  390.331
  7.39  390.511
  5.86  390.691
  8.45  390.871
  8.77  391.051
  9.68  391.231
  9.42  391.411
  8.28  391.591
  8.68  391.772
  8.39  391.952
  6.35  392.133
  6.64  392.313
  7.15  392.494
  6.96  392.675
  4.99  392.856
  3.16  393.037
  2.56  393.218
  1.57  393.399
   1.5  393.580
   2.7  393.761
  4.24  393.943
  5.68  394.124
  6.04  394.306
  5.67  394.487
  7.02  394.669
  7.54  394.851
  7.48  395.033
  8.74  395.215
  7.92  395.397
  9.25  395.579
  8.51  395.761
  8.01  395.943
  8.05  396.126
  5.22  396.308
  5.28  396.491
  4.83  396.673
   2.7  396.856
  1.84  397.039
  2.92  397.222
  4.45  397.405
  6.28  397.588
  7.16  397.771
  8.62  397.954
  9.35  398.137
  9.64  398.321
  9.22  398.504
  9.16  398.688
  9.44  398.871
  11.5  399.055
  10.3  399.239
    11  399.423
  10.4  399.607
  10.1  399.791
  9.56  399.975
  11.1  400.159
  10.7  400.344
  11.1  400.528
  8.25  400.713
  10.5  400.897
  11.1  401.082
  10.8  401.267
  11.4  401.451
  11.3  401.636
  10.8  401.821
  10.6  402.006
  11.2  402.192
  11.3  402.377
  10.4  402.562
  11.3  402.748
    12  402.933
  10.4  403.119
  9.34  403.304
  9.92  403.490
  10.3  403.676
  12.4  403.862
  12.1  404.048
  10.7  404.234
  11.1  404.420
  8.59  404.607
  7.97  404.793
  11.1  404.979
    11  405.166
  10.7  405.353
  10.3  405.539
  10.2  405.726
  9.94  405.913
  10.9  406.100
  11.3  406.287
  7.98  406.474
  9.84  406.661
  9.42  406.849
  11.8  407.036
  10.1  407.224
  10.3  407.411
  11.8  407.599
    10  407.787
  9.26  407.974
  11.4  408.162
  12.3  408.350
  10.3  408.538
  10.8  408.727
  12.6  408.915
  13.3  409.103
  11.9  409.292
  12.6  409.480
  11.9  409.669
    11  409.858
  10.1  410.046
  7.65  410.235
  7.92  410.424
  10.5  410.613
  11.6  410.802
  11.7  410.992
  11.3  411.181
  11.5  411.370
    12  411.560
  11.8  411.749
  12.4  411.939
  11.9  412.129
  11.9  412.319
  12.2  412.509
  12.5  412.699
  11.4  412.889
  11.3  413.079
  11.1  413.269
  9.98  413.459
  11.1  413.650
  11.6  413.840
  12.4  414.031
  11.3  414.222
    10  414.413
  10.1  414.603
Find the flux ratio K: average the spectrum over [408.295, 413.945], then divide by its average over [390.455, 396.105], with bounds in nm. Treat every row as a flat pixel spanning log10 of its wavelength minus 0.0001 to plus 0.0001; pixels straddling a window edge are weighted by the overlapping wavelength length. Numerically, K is 1.71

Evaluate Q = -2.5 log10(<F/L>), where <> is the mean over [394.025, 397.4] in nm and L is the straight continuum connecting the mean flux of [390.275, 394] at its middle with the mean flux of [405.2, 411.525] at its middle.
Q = 0.16 mag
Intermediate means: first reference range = 6.22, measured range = 6.21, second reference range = 10.7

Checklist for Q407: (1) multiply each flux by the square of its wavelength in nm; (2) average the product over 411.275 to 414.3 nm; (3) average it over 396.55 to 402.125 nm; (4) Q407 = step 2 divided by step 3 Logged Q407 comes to 1.40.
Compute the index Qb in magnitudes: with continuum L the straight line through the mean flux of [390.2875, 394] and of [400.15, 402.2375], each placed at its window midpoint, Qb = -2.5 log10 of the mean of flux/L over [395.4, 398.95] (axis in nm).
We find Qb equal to 0.26 mag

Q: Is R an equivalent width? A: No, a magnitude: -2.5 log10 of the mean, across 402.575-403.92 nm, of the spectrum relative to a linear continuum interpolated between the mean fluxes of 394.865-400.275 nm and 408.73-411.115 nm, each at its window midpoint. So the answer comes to -0.15 mag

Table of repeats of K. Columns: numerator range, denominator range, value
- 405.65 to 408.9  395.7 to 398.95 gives 1.57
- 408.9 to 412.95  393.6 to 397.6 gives 1.96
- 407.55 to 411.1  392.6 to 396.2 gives 1.87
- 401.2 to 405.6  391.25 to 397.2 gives 1.78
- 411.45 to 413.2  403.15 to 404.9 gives 1.16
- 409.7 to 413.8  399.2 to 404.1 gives 1.04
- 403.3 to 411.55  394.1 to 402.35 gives 1.26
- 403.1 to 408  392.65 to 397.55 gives 1.93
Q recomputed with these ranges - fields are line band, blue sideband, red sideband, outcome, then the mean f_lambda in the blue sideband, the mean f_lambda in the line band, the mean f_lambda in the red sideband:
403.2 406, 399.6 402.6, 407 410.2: 0.05 mag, 10.6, 10.4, 11.2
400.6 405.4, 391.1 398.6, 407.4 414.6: -0.21 mag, 6.35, 10.6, 11.2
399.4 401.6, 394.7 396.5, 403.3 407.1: -0.16 mag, 7.68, 10.5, 10.3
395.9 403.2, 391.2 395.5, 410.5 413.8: -0.13 mag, 6.14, 9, 11.5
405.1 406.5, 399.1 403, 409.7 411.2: 0.01 mag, 10.7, 10.4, 10.2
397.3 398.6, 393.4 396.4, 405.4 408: -0.06 mag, 6.33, 7.77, 10.3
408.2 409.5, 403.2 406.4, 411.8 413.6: -0.08 mag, 10.4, 11.9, 11.6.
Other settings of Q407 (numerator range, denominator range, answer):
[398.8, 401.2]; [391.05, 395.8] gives 1.68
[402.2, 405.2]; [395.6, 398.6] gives 1.70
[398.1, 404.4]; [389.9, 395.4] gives 1.70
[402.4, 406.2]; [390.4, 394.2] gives 1.83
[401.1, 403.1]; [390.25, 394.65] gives 1.89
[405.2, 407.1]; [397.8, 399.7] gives 1.09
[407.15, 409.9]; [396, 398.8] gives 1.88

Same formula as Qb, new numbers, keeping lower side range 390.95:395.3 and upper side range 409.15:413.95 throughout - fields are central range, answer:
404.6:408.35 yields -0.045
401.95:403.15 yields -0.249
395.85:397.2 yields 0.376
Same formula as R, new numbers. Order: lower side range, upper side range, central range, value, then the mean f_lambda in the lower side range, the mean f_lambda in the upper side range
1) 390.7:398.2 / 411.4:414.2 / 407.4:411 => -0.03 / 6.28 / 11.7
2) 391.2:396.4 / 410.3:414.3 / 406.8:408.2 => -0.04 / 6.43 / 11.4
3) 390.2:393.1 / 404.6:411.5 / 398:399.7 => -0.13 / 7.43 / 10.7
